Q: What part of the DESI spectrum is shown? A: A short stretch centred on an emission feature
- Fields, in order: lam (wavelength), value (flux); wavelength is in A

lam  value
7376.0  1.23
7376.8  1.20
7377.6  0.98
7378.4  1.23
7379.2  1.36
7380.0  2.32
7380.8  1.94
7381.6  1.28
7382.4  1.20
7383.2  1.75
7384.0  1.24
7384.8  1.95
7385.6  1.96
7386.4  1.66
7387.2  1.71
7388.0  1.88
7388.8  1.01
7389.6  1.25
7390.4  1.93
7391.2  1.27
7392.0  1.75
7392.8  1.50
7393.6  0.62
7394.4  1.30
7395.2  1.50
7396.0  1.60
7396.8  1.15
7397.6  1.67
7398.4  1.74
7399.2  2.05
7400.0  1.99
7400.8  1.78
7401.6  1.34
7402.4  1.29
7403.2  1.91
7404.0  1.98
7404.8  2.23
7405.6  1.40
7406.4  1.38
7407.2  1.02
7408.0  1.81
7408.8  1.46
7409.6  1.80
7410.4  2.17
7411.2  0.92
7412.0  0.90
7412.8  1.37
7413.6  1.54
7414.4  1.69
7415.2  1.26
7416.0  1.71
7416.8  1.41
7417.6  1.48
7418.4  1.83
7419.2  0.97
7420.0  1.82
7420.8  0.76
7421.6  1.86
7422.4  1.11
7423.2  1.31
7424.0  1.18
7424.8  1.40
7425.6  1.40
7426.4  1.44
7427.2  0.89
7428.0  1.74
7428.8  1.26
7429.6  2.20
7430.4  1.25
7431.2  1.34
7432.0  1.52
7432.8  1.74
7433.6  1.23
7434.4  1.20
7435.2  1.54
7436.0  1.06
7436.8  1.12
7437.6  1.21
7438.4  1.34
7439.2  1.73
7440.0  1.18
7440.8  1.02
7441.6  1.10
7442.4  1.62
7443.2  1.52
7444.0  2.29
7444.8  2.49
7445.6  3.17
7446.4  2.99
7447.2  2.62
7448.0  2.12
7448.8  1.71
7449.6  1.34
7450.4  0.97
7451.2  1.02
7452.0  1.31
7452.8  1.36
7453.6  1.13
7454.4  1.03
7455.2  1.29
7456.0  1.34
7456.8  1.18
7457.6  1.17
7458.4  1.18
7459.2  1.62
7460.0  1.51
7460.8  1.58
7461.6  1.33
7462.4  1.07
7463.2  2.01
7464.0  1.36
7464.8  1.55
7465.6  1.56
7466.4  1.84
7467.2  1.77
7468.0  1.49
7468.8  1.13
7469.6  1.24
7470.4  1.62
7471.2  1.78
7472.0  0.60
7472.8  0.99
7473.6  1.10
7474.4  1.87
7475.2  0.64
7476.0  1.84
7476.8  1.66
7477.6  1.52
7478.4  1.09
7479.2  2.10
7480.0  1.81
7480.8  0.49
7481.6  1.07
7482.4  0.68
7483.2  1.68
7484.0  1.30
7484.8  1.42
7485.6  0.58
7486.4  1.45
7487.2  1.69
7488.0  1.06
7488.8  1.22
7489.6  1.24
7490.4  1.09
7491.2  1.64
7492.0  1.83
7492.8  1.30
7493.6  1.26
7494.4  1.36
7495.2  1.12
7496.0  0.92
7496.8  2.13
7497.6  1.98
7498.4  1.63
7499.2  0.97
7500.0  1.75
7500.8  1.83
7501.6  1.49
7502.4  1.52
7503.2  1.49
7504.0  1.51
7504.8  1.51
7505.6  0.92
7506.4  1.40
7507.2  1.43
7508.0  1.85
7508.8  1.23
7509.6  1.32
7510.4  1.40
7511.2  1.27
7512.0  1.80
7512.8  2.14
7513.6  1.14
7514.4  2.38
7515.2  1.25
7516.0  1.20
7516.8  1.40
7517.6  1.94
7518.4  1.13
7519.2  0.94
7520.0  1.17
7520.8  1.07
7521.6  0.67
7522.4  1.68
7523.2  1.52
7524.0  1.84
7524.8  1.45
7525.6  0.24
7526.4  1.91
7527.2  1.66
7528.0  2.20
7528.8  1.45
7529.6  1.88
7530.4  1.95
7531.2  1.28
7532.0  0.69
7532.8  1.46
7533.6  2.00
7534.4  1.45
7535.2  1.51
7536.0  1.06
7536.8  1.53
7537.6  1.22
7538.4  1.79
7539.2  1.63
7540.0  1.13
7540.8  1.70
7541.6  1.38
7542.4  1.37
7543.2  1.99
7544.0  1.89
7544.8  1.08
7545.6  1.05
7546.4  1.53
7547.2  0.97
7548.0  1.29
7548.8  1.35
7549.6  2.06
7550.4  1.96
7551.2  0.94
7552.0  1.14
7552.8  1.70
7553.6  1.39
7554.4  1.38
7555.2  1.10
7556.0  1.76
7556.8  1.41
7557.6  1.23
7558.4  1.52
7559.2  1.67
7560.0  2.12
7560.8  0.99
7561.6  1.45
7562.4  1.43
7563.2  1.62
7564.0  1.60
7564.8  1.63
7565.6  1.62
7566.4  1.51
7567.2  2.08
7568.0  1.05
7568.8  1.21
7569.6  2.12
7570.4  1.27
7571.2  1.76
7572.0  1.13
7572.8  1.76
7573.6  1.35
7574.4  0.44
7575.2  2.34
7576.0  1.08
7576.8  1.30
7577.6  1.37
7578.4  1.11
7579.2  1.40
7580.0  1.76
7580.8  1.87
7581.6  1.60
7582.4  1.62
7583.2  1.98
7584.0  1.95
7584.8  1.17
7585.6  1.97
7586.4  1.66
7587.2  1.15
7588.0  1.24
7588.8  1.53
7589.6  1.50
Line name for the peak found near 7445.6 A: Hbeta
